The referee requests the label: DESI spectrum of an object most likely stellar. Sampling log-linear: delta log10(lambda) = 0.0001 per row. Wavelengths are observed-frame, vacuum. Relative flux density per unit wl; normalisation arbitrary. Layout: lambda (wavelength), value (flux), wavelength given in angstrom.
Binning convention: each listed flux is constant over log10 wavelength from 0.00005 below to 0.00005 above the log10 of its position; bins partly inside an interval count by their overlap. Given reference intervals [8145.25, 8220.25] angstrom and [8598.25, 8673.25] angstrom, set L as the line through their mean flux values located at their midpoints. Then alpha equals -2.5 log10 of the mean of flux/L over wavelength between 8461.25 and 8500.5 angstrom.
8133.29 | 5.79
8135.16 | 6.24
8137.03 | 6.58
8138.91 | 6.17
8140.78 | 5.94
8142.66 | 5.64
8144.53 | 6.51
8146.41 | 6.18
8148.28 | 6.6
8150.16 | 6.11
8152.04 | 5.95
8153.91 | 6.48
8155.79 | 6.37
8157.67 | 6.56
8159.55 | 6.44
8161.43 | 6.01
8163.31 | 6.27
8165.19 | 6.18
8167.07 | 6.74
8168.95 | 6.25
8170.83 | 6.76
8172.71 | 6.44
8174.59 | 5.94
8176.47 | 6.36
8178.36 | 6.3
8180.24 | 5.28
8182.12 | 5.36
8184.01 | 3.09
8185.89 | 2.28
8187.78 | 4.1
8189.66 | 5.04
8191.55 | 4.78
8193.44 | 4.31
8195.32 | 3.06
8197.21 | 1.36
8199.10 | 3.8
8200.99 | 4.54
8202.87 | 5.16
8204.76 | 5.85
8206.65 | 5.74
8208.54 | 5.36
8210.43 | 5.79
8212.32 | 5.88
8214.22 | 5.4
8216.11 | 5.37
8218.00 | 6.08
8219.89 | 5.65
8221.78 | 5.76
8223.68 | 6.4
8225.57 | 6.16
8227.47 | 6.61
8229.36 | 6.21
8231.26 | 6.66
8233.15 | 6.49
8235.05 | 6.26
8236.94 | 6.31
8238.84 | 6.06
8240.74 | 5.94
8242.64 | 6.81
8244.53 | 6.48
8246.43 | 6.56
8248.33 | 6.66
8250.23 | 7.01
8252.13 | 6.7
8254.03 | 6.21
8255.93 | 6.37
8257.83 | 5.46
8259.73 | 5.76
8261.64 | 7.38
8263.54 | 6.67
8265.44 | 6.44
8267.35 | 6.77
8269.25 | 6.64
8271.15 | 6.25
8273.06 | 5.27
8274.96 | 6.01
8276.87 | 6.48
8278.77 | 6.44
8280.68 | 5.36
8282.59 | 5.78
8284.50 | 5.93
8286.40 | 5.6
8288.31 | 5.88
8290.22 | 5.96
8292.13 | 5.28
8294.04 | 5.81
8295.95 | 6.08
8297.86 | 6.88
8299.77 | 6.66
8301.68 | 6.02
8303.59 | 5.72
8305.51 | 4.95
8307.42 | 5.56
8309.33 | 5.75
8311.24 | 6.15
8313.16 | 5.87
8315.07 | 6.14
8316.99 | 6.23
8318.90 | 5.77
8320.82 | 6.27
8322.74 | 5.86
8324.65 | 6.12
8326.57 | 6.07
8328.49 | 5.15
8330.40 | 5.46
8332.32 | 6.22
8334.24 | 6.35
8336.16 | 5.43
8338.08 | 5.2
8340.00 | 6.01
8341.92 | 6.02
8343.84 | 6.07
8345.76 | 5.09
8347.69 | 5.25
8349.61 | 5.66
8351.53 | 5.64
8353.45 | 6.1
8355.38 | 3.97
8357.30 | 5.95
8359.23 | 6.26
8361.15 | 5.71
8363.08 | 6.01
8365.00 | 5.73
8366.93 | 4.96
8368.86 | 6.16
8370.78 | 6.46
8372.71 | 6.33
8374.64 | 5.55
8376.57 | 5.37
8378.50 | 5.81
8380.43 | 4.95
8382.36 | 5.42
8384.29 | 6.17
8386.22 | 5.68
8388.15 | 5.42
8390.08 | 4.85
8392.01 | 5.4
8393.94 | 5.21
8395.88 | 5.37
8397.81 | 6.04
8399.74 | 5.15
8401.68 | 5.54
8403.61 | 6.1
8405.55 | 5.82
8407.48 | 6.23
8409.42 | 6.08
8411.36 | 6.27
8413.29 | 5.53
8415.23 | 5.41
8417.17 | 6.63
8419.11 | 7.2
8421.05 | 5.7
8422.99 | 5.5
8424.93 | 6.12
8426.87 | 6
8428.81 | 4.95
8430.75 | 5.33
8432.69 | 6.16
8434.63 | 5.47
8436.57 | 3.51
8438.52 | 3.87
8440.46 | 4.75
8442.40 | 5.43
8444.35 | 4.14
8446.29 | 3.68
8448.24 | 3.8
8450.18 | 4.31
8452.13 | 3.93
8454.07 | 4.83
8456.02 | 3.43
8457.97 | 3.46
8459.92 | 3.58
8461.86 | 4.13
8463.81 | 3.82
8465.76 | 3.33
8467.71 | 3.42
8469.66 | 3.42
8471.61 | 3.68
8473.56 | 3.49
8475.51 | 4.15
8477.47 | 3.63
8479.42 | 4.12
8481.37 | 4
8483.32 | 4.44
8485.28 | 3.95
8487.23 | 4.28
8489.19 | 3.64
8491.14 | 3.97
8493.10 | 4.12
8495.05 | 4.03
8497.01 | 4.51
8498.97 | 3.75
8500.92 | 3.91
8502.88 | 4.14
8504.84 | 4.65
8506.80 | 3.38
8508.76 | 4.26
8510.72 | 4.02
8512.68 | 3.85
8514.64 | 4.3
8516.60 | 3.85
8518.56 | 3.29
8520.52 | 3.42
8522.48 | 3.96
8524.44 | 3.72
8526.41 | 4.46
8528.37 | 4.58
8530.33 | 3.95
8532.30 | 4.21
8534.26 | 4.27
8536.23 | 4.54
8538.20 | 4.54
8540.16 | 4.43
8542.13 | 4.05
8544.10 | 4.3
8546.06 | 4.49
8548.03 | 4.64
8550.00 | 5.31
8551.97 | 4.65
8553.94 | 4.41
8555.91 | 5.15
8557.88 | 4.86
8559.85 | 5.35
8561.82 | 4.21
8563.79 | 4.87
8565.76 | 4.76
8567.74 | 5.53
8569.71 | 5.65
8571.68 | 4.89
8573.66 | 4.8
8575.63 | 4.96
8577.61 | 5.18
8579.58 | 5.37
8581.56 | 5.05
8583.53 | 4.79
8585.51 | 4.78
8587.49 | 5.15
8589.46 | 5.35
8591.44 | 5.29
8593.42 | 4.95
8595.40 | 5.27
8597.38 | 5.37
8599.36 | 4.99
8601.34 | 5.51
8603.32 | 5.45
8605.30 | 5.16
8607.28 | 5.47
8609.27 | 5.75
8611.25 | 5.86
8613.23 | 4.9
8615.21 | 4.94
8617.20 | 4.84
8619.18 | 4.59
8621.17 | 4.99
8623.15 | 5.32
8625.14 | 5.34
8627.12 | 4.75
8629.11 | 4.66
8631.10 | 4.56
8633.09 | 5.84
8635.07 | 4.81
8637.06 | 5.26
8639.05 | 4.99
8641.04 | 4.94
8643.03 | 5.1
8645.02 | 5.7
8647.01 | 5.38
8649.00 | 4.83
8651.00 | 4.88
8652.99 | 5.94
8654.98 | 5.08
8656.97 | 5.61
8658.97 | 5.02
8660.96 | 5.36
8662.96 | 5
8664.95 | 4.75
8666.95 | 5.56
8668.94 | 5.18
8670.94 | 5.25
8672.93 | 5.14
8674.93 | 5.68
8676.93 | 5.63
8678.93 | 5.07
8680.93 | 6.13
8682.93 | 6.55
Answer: 0.33 mag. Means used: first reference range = 5.43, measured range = 3.89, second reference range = 5.18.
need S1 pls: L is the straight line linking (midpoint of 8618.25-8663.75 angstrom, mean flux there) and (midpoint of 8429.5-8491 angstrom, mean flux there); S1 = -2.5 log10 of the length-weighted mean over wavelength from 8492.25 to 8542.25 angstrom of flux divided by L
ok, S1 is 0.09 mag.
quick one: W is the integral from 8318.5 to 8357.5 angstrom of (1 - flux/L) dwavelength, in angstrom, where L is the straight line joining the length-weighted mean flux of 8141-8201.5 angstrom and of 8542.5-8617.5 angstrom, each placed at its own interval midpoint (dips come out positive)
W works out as -3.1 angstrom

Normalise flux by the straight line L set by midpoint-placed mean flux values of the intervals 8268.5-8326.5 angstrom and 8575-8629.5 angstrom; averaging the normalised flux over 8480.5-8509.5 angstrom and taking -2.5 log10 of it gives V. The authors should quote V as 0.31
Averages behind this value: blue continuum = 5.96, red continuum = 5.15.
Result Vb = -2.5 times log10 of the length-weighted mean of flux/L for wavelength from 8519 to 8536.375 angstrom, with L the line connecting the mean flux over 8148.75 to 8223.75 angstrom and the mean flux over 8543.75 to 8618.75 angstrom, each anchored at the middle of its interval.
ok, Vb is 0.24 mag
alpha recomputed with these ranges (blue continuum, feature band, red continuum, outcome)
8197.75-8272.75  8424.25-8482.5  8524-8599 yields 0.22 mag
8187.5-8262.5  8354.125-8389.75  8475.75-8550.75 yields -0.15 mag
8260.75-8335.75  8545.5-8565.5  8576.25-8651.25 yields 0.11 mag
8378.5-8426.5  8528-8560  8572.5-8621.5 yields 0.17 mag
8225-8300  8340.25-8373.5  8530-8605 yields 0.02 mag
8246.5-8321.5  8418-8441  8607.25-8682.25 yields 0.07 mag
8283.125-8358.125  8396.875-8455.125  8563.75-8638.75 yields 0.05 mag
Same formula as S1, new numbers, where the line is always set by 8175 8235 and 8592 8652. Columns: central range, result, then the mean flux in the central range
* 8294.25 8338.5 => -0.14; 5.92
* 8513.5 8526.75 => 0.32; 3.83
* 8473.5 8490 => 0.28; 3.99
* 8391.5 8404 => -0.07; 5.52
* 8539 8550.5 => 0.15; 4.51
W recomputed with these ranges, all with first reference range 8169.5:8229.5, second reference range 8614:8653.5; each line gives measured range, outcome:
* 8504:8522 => 4.29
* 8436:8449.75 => 2.49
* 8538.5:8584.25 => 2.14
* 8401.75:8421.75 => -3.69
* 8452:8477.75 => 6.97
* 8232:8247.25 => -3.50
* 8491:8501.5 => 2.16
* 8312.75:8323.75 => -1.87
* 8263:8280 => -3.74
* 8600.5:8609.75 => -0.68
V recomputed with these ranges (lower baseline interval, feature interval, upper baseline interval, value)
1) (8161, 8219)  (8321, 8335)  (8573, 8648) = -0.144 mag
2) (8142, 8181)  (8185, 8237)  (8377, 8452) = 0.167 mag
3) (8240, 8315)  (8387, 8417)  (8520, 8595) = -0.029 mag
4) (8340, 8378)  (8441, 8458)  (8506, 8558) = 0.187 mag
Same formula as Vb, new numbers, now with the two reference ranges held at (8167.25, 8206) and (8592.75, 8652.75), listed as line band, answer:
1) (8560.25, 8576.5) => 0.03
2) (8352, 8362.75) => -0.13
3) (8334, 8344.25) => -0.17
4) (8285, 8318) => -0.20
